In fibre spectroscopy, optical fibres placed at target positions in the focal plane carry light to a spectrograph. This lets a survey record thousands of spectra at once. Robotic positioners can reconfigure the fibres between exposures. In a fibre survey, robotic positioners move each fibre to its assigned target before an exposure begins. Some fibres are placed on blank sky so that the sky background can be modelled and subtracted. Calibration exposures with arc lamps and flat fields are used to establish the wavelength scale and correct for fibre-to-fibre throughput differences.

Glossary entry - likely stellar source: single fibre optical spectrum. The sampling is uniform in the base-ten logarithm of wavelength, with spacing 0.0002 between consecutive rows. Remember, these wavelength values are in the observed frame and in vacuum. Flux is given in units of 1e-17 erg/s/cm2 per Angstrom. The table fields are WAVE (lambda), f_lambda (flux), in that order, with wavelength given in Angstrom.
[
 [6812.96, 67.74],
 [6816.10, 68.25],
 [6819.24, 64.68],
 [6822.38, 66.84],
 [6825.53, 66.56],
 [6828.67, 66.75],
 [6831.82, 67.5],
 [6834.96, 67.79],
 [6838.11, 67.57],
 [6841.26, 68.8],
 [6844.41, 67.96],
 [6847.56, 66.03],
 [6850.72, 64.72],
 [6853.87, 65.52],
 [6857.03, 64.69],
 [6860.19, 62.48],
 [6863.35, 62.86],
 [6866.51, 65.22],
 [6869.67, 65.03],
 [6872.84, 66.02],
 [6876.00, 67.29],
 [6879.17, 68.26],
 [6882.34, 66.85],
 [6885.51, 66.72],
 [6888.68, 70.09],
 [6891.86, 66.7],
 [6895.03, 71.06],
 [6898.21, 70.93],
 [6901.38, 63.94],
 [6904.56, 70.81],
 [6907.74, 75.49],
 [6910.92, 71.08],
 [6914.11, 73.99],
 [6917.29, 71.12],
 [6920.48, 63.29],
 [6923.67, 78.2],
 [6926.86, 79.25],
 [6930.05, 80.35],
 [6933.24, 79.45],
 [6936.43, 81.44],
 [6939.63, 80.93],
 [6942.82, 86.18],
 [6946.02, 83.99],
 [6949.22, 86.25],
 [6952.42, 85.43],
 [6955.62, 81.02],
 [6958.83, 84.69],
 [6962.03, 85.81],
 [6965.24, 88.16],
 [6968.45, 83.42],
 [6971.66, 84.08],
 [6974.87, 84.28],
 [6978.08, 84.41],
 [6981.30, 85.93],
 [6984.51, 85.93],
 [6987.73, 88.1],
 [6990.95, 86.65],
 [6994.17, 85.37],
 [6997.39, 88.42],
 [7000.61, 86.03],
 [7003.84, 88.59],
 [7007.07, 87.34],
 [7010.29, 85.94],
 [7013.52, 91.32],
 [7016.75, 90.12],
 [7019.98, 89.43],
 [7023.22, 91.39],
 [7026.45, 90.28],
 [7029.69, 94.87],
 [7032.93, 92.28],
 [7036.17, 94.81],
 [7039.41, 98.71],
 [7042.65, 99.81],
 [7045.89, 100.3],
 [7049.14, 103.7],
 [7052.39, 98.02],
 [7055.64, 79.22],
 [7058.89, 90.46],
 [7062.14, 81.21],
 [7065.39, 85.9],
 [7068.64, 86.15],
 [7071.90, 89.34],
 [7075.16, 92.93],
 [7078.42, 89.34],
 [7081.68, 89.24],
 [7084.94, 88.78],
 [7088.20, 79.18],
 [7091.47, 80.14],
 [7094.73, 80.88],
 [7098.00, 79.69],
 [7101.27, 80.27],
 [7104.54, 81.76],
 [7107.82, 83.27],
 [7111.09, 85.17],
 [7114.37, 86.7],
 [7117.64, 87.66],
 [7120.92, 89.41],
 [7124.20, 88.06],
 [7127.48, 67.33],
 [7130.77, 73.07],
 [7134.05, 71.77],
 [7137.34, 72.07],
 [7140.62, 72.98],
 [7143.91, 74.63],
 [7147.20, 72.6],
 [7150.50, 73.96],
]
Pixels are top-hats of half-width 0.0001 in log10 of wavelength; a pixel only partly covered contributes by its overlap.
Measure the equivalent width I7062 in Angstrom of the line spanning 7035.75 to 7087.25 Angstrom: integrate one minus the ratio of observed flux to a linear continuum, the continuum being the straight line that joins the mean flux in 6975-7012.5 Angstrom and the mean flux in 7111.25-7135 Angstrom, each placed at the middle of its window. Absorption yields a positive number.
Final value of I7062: -4.8 Angstrom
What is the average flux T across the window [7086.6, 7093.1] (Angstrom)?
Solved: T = 79.6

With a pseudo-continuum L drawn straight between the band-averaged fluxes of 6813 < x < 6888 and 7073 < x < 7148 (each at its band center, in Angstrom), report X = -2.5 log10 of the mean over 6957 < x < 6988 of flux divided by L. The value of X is -0.164 mag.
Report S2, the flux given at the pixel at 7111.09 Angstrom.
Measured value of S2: 85.17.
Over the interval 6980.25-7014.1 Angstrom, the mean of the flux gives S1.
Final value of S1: 87.1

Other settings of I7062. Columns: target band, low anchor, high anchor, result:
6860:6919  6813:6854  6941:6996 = 4.9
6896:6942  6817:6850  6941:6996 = 2.4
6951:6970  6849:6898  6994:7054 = -0.7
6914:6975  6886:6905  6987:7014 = -2.9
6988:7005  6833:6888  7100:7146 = -3.2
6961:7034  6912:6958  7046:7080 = -2.7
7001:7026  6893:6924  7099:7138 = -4.4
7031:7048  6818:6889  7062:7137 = -3.9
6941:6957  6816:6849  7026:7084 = -0.9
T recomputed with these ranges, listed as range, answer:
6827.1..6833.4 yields 67.2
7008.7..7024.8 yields 89.6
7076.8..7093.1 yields 85.4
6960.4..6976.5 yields 85.2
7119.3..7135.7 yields 77.9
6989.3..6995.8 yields 86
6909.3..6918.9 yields 72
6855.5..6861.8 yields 63.6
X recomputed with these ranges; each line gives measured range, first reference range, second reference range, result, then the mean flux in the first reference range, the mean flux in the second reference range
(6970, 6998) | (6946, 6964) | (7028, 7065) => 0.02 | 84.6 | 93.7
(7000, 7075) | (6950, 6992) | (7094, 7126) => -0.08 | 85.2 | 84.3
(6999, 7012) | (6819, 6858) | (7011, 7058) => 0.03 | 66.7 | 93.7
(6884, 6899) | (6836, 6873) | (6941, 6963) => 0.06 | 65.6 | 84.7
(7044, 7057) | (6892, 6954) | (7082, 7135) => -0.19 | 76.3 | 81.8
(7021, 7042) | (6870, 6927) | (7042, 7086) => -0.09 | 69.7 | 90.9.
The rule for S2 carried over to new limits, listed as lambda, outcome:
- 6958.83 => 84.69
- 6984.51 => 85.93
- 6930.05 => 80.35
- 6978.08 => 84.41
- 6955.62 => 81.02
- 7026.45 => 90.28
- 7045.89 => 100.3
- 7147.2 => 72.6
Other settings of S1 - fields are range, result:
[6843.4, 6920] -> 67.6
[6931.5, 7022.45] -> 85.7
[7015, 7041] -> 92.7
